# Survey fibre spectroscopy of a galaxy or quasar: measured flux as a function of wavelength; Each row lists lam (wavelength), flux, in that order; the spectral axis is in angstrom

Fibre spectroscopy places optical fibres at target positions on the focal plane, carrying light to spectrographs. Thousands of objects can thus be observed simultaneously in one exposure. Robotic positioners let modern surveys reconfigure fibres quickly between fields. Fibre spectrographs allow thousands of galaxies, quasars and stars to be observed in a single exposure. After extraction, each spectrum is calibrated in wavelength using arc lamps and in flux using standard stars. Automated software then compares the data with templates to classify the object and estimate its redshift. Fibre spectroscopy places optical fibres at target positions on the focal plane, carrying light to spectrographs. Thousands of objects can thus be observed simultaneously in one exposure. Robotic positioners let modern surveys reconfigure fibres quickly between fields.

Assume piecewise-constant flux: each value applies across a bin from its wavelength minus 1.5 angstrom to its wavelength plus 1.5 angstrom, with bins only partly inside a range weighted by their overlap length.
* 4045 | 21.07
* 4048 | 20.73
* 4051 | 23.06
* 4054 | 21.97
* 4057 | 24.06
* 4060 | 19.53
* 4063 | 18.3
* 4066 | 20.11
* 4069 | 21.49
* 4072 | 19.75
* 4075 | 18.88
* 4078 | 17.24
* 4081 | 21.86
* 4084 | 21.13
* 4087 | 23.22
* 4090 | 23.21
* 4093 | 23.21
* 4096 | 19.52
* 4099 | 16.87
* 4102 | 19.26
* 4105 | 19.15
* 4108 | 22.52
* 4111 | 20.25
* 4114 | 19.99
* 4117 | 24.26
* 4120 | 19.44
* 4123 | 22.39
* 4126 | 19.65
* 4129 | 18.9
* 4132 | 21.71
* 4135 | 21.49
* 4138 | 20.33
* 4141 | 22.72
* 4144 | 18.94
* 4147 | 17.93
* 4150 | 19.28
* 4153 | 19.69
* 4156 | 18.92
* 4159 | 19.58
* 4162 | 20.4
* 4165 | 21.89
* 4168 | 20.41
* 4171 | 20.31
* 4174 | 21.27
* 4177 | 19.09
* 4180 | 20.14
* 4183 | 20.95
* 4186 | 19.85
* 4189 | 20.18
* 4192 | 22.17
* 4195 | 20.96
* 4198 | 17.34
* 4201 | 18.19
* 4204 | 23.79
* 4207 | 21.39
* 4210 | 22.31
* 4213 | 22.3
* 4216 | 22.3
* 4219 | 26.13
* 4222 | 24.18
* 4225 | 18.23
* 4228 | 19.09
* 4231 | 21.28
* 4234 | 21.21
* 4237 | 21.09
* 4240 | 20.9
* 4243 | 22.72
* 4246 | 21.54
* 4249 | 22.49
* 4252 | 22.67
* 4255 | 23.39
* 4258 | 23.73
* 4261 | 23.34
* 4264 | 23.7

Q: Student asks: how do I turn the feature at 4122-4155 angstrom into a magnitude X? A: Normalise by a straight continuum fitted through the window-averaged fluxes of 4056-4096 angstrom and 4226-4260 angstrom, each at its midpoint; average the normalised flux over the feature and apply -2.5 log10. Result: 0.05 mag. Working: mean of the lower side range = 20.8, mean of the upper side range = 21.8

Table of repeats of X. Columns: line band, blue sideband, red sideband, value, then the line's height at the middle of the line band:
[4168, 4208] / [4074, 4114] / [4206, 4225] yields 0.09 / 22.2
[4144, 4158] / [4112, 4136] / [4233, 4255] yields 0.12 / 21.2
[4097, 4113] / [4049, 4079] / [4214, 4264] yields 0.07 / 20.9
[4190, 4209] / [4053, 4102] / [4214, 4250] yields 0.04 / 21.5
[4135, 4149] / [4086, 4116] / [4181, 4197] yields 0.03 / 20.7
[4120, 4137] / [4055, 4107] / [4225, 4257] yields 0.00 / 20.8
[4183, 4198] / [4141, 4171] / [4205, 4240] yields 0.02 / 20.8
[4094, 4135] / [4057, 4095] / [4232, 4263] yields 0.04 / 21.1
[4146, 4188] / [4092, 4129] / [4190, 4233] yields 0.05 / 21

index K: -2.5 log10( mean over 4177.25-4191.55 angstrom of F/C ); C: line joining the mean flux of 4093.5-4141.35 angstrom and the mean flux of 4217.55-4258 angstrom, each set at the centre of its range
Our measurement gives 0.053 mag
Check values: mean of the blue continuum 20.5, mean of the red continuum 22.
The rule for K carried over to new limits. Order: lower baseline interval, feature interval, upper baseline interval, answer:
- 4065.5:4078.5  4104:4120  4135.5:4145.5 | -0.04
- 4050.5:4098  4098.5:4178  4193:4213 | 0.03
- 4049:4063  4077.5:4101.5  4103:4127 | 0.02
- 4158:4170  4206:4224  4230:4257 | -0.07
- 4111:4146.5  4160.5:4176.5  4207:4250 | 0.02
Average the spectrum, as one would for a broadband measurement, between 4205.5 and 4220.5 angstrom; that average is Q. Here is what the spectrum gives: 22.9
